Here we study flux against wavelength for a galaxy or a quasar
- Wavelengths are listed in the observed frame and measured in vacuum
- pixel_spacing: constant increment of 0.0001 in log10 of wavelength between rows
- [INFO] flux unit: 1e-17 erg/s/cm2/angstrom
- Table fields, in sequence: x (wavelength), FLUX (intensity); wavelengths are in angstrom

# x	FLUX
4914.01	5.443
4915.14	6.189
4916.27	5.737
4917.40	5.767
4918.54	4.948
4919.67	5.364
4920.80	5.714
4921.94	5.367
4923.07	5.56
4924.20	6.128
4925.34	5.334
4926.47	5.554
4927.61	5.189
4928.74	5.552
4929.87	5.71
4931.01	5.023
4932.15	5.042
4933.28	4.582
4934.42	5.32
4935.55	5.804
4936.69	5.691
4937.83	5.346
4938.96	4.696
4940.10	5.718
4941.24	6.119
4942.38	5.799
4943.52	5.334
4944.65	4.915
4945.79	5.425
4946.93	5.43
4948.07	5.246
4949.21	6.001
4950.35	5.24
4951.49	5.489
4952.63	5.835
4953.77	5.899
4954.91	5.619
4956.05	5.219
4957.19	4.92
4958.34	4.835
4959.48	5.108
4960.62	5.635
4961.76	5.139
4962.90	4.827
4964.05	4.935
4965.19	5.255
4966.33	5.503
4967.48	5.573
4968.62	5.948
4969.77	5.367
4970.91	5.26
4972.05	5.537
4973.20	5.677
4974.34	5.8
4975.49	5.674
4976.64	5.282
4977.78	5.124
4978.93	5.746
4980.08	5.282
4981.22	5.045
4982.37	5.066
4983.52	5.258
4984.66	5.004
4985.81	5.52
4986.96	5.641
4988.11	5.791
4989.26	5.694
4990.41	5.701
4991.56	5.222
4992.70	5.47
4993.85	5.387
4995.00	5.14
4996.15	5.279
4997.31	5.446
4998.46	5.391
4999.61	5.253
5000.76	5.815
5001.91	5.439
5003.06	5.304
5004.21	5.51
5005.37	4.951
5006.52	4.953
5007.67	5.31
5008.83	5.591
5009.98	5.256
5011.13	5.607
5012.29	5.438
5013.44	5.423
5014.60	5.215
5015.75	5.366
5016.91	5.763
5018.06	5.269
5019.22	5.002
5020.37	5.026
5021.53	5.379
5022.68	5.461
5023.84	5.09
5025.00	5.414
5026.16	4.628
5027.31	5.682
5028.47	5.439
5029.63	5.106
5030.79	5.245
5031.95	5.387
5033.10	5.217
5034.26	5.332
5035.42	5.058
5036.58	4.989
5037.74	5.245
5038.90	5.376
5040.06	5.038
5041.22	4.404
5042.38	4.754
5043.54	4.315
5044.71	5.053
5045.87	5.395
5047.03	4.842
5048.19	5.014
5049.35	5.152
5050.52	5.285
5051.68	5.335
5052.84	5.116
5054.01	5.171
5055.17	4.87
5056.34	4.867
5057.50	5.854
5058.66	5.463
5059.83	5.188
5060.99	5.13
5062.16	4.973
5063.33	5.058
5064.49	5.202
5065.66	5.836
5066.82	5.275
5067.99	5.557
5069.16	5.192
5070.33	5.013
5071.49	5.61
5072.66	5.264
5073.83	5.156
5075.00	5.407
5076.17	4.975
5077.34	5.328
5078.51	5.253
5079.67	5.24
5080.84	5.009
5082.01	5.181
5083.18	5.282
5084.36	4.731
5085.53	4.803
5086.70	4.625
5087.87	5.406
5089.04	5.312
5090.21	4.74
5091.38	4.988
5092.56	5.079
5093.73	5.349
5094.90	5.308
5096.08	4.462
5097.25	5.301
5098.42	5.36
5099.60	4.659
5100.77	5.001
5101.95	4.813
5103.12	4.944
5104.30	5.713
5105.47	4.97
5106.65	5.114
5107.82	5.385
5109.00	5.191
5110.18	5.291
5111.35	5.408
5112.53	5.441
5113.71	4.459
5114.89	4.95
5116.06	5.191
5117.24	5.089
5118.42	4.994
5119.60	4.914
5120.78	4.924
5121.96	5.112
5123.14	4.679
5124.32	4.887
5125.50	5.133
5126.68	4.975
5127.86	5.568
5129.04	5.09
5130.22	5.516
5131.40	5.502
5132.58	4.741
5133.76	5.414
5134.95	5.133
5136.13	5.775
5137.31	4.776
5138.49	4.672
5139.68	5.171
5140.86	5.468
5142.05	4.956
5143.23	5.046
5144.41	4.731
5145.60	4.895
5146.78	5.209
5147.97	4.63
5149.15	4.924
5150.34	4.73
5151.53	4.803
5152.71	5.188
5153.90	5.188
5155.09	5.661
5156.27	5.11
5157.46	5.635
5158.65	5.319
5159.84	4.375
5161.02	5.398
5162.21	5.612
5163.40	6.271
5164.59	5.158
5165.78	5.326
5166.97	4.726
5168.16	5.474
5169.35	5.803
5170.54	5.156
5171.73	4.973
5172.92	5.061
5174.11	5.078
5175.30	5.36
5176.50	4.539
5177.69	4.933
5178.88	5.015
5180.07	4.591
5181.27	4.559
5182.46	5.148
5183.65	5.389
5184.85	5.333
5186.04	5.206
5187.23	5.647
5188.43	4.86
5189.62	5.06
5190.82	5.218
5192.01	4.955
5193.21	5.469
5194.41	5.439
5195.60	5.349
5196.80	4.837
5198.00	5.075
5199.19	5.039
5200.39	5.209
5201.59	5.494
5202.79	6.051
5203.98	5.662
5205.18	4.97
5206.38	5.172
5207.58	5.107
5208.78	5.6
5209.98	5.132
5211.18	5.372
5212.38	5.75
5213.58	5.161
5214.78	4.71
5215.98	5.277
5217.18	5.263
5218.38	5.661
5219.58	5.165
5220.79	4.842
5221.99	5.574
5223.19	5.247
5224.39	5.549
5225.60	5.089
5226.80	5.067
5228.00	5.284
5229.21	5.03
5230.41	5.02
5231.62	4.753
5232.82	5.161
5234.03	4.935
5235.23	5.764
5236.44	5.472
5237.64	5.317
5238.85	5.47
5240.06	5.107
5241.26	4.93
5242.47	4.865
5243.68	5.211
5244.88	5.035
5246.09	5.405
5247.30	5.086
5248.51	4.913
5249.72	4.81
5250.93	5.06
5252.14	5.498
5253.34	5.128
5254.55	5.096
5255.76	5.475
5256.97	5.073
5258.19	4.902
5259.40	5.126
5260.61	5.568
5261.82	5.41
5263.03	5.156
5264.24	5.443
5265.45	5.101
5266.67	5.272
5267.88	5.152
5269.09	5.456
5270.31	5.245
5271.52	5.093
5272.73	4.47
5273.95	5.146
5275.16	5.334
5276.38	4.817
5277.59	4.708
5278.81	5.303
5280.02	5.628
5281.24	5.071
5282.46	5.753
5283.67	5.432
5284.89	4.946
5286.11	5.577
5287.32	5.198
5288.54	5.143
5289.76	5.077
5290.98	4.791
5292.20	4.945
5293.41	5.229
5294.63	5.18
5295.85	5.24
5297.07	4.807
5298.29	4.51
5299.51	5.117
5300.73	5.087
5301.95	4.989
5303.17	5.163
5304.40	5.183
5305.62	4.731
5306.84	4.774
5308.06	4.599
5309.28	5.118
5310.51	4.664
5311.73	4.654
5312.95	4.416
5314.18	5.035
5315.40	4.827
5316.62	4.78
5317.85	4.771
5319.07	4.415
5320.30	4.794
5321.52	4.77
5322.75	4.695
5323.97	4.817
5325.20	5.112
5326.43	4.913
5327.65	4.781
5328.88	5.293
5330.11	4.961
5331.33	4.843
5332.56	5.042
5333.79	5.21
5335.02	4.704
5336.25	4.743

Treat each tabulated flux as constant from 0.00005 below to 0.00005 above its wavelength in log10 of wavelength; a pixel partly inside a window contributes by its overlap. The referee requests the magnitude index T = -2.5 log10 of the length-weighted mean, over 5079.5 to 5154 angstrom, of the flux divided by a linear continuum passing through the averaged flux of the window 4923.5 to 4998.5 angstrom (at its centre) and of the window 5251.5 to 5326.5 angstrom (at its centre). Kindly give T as 0.04 mag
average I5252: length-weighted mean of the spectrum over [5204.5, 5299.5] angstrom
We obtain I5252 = 5.18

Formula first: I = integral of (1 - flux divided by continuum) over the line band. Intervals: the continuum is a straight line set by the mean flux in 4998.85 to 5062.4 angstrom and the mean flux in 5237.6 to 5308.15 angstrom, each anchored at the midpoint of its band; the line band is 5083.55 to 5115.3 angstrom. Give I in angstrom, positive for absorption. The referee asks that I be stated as 0.7 angstrom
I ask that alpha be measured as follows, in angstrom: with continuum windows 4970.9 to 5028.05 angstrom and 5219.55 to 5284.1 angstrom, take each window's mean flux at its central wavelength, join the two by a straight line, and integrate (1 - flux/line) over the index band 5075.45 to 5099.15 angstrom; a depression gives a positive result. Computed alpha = 1.0 angstrom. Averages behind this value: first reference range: 5.37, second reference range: 5.18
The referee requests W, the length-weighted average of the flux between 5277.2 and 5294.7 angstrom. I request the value 5.21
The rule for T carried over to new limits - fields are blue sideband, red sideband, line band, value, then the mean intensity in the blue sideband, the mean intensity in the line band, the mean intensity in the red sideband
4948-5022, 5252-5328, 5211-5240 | -0.03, 5.38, 5.24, 5.04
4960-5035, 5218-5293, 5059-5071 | 0.01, 5.36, 5.25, 5.18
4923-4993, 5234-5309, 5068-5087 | 0.03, 5.41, 5.15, 5.14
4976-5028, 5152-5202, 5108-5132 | 0.03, 5.35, 5.12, 5.19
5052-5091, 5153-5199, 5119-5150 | 0.03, 5.18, 5.07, 5.19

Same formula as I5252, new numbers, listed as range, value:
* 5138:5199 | 5.13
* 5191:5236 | 5.25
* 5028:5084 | 5.17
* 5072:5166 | 5.12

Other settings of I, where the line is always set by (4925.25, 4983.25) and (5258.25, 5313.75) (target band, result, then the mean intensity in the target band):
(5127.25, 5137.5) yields -0.1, 5.3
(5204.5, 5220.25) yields -0.3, 5.25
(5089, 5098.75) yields 0.3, 5.08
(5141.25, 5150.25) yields 0.5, 4.91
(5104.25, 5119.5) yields 0.3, 5.14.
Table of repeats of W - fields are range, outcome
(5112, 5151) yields 5.05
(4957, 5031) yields 5.35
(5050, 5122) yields 5.15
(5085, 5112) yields 5.1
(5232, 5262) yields 5.19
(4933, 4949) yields 5.42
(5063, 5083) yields 5.27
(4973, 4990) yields 5.44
